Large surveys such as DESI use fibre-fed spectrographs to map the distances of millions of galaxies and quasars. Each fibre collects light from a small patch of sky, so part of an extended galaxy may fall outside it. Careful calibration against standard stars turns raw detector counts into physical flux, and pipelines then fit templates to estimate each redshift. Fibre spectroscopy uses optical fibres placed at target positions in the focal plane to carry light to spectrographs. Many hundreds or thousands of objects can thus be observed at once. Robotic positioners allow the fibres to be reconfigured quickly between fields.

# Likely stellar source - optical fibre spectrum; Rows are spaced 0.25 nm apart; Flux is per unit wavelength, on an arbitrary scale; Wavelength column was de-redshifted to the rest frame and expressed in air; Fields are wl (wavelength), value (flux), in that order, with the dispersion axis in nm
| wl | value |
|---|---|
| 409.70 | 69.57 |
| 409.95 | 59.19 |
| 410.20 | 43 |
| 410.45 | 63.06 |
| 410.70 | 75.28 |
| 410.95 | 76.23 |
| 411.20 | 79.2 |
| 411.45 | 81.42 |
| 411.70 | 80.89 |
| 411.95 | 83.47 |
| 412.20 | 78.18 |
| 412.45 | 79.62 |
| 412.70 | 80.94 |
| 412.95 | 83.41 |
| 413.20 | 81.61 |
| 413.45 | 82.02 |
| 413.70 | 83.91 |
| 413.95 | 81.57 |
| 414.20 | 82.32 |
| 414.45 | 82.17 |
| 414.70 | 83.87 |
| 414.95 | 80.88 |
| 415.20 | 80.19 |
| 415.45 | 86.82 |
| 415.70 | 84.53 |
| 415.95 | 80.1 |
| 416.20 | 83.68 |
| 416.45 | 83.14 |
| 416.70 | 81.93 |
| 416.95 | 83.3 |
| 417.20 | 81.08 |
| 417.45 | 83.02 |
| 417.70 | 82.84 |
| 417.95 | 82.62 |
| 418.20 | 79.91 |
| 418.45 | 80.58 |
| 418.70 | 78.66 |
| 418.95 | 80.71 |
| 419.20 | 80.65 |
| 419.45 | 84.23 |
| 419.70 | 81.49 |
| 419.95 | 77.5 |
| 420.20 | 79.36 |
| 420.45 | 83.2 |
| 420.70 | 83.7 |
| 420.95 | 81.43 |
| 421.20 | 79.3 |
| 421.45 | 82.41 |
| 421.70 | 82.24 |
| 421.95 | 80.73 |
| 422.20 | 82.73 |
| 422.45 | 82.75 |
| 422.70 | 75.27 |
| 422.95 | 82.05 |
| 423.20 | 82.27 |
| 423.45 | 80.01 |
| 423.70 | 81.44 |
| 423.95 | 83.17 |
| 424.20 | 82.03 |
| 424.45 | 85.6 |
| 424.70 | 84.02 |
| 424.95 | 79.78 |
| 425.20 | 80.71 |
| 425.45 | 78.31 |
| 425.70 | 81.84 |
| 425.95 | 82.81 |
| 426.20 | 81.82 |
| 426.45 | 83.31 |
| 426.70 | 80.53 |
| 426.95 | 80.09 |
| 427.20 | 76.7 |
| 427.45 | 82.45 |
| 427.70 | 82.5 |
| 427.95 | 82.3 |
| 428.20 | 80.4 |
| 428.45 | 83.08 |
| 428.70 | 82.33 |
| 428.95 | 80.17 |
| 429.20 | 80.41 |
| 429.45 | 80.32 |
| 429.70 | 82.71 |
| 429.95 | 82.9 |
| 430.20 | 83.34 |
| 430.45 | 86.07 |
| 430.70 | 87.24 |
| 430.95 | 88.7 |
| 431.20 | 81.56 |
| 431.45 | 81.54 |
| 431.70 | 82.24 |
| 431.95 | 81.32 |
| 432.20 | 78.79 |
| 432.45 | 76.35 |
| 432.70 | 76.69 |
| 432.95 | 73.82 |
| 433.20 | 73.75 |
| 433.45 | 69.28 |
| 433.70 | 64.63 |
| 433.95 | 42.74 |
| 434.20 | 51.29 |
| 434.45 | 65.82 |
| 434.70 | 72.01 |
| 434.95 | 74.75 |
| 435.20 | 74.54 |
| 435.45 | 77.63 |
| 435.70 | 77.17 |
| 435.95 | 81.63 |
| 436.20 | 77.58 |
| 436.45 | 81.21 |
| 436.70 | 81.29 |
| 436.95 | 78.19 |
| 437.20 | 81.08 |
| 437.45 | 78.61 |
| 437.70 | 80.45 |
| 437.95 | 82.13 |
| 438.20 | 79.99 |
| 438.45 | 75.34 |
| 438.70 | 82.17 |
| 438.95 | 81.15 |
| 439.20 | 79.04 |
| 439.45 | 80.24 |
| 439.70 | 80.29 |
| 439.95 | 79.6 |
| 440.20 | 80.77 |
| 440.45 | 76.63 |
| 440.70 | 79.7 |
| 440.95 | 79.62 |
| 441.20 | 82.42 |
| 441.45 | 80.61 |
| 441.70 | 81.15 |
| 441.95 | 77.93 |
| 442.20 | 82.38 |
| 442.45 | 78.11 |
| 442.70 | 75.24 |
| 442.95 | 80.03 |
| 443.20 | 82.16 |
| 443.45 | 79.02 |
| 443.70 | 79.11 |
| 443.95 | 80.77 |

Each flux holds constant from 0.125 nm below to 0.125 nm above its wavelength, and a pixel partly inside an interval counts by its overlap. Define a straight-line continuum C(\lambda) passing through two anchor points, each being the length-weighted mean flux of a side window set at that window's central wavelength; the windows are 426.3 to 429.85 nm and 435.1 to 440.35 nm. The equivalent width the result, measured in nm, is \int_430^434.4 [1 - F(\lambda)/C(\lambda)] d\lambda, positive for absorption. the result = 0.29 nm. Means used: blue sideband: 81.3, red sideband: 79.5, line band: 75.2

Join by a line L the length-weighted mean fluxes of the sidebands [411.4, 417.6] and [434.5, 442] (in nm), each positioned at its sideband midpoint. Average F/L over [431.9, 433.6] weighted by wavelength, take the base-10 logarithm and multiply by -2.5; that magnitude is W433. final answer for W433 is 0.06 mag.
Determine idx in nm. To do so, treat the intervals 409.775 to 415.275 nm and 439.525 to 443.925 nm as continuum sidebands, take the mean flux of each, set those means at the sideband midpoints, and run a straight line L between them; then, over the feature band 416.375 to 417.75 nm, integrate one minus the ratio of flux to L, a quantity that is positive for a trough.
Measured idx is -0.09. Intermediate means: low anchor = 77.3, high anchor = 79.7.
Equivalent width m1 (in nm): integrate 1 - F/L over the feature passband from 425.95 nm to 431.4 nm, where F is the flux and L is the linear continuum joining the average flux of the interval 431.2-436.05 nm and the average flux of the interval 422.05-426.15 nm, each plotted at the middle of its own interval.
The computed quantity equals -0.36 nm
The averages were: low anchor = 81.5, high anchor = 72.6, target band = 82.3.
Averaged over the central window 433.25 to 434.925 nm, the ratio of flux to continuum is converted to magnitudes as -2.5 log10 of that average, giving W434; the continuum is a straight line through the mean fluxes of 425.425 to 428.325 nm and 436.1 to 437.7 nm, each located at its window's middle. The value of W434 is 0.27 mag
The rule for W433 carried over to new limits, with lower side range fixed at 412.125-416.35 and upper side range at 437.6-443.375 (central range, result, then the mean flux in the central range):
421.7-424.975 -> -0.005 mag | 81.8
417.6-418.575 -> 0.005 mag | 81.5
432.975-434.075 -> 0.255 mag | 63.6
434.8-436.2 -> 0.044 mag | 77.1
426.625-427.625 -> 0.013 mag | 80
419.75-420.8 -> 0.010 mag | 80.9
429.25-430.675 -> -0.032 mag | 83.2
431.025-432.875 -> 0.010 mag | 79.9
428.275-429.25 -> -0.008 mag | 81.5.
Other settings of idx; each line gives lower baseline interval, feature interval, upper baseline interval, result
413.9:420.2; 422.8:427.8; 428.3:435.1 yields -0.17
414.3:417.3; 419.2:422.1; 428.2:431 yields 0.05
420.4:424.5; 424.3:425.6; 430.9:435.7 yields -0.03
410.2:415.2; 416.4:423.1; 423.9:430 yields -0.09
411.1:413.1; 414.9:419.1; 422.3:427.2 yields -0.05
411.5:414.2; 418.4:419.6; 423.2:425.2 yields 0.01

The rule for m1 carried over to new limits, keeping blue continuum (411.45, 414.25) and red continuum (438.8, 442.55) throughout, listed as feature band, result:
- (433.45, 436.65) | 0.40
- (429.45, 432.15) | -0.10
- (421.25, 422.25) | -0.01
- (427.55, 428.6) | -0.02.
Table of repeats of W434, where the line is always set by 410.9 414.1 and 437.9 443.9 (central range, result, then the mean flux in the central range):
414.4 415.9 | -0.027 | 83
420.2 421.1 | -0.020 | 82.2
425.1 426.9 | -0.011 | 81.3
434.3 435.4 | 0.119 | 71.7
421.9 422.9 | 0.002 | 80.5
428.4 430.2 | -0.020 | 81.8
